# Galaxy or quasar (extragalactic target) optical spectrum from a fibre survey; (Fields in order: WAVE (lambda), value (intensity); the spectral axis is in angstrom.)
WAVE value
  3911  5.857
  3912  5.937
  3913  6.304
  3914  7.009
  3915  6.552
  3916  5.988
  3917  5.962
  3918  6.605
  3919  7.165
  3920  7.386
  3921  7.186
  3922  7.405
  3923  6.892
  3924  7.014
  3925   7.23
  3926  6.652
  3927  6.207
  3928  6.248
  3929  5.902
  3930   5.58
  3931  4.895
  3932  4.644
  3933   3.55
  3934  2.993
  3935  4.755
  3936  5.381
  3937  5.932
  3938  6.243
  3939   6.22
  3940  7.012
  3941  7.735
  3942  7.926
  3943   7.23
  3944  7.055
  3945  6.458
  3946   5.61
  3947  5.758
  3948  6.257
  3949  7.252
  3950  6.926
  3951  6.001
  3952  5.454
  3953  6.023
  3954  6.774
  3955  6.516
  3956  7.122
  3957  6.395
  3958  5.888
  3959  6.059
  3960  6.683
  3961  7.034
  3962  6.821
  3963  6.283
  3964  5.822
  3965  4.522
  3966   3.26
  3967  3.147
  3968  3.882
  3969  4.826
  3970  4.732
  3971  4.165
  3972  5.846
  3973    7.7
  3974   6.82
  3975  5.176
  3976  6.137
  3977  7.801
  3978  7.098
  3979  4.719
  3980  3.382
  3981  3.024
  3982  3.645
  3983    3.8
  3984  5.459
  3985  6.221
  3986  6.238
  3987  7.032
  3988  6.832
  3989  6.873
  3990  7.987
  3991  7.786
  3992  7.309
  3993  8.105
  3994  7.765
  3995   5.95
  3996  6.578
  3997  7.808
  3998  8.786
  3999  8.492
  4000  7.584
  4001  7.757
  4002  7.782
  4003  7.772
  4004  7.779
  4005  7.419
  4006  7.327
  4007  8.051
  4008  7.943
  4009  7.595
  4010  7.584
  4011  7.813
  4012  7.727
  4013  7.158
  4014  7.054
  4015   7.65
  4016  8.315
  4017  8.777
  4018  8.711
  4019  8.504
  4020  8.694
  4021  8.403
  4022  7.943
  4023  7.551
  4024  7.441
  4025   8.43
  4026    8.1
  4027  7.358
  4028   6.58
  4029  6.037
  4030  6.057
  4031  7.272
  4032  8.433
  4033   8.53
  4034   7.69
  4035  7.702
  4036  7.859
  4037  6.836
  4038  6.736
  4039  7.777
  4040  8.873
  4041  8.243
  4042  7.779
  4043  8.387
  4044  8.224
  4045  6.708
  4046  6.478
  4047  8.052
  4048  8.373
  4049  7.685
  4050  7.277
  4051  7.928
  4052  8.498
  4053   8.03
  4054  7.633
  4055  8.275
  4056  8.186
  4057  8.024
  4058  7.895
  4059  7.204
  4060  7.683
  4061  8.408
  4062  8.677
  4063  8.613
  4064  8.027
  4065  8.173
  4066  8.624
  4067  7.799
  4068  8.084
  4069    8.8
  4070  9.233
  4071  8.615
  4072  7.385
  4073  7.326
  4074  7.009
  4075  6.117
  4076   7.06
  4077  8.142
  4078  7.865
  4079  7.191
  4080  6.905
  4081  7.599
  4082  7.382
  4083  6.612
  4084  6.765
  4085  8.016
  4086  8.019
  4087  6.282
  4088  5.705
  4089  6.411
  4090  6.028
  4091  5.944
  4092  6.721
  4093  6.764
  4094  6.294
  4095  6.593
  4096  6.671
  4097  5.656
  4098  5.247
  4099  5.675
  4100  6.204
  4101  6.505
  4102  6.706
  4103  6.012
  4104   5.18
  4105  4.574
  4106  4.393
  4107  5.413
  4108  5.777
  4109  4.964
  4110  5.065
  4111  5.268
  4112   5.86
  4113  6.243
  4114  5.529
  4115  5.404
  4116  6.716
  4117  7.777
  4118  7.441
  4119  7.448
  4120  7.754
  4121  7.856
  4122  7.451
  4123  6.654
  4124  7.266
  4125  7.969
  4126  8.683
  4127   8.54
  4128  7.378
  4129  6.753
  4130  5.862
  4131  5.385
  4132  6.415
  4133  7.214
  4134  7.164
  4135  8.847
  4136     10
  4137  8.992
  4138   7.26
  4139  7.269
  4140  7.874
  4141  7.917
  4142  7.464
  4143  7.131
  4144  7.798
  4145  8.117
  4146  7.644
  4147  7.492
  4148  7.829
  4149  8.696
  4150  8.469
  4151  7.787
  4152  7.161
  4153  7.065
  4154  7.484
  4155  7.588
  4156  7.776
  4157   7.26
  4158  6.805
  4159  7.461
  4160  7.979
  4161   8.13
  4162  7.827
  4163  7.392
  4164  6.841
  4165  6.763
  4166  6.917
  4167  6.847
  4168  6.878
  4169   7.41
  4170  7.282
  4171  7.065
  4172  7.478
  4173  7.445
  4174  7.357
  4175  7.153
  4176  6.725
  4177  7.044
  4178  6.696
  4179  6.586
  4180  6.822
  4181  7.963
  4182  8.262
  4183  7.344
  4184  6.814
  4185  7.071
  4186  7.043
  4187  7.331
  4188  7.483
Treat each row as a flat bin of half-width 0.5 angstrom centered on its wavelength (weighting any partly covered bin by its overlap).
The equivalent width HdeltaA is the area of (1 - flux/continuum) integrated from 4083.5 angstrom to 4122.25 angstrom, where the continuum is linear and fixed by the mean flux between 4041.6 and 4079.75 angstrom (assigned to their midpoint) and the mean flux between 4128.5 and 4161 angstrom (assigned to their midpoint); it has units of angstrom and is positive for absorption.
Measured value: 7.3 angstrom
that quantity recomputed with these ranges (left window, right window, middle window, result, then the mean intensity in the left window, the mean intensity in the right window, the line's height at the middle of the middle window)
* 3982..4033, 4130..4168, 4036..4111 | 3.3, 7.45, 7.54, 7.49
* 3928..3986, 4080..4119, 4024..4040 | -4.0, 5.72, 6.22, 5.98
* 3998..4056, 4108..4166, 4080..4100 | 2.5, 7.78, 7.28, 7.5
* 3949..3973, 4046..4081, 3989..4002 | -2.4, 5.74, 7.88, 6.46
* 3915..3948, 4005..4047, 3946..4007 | 5.7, 6.22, 7.72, 6.93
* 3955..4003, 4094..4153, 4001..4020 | -4.5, 6.19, 6.9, 6.35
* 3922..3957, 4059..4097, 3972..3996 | 1.3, 6.18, 7.37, 6.56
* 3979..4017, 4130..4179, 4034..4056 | -2.0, 7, 7.45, 7.14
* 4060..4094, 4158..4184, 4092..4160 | 3.7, 7.45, 7.25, 7.35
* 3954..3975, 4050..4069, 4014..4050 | -1.8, 5.69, 8.09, 7.4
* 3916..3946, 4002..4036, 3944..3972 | 3.7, 6.24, 7.74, 6.7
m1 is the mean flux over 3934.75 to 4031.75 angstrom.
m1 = 6.69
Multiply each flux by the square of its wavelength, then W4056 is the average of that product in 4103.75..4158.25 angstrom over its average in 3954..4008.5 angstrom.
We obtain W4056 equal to 1.20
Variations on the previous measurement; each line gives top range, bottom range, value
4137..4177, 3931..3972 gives 1.43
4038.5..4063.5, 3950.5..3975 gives 1.45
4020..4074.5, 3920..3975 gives 1.37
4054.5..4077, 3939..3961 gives 1.28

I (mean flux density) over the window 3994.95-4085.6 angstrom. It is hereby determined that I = 7.76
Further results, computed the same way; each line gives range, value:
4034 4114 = 7.12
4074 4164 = 6.98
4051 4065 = 8.09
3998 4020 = 7.89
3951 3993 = 5.84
